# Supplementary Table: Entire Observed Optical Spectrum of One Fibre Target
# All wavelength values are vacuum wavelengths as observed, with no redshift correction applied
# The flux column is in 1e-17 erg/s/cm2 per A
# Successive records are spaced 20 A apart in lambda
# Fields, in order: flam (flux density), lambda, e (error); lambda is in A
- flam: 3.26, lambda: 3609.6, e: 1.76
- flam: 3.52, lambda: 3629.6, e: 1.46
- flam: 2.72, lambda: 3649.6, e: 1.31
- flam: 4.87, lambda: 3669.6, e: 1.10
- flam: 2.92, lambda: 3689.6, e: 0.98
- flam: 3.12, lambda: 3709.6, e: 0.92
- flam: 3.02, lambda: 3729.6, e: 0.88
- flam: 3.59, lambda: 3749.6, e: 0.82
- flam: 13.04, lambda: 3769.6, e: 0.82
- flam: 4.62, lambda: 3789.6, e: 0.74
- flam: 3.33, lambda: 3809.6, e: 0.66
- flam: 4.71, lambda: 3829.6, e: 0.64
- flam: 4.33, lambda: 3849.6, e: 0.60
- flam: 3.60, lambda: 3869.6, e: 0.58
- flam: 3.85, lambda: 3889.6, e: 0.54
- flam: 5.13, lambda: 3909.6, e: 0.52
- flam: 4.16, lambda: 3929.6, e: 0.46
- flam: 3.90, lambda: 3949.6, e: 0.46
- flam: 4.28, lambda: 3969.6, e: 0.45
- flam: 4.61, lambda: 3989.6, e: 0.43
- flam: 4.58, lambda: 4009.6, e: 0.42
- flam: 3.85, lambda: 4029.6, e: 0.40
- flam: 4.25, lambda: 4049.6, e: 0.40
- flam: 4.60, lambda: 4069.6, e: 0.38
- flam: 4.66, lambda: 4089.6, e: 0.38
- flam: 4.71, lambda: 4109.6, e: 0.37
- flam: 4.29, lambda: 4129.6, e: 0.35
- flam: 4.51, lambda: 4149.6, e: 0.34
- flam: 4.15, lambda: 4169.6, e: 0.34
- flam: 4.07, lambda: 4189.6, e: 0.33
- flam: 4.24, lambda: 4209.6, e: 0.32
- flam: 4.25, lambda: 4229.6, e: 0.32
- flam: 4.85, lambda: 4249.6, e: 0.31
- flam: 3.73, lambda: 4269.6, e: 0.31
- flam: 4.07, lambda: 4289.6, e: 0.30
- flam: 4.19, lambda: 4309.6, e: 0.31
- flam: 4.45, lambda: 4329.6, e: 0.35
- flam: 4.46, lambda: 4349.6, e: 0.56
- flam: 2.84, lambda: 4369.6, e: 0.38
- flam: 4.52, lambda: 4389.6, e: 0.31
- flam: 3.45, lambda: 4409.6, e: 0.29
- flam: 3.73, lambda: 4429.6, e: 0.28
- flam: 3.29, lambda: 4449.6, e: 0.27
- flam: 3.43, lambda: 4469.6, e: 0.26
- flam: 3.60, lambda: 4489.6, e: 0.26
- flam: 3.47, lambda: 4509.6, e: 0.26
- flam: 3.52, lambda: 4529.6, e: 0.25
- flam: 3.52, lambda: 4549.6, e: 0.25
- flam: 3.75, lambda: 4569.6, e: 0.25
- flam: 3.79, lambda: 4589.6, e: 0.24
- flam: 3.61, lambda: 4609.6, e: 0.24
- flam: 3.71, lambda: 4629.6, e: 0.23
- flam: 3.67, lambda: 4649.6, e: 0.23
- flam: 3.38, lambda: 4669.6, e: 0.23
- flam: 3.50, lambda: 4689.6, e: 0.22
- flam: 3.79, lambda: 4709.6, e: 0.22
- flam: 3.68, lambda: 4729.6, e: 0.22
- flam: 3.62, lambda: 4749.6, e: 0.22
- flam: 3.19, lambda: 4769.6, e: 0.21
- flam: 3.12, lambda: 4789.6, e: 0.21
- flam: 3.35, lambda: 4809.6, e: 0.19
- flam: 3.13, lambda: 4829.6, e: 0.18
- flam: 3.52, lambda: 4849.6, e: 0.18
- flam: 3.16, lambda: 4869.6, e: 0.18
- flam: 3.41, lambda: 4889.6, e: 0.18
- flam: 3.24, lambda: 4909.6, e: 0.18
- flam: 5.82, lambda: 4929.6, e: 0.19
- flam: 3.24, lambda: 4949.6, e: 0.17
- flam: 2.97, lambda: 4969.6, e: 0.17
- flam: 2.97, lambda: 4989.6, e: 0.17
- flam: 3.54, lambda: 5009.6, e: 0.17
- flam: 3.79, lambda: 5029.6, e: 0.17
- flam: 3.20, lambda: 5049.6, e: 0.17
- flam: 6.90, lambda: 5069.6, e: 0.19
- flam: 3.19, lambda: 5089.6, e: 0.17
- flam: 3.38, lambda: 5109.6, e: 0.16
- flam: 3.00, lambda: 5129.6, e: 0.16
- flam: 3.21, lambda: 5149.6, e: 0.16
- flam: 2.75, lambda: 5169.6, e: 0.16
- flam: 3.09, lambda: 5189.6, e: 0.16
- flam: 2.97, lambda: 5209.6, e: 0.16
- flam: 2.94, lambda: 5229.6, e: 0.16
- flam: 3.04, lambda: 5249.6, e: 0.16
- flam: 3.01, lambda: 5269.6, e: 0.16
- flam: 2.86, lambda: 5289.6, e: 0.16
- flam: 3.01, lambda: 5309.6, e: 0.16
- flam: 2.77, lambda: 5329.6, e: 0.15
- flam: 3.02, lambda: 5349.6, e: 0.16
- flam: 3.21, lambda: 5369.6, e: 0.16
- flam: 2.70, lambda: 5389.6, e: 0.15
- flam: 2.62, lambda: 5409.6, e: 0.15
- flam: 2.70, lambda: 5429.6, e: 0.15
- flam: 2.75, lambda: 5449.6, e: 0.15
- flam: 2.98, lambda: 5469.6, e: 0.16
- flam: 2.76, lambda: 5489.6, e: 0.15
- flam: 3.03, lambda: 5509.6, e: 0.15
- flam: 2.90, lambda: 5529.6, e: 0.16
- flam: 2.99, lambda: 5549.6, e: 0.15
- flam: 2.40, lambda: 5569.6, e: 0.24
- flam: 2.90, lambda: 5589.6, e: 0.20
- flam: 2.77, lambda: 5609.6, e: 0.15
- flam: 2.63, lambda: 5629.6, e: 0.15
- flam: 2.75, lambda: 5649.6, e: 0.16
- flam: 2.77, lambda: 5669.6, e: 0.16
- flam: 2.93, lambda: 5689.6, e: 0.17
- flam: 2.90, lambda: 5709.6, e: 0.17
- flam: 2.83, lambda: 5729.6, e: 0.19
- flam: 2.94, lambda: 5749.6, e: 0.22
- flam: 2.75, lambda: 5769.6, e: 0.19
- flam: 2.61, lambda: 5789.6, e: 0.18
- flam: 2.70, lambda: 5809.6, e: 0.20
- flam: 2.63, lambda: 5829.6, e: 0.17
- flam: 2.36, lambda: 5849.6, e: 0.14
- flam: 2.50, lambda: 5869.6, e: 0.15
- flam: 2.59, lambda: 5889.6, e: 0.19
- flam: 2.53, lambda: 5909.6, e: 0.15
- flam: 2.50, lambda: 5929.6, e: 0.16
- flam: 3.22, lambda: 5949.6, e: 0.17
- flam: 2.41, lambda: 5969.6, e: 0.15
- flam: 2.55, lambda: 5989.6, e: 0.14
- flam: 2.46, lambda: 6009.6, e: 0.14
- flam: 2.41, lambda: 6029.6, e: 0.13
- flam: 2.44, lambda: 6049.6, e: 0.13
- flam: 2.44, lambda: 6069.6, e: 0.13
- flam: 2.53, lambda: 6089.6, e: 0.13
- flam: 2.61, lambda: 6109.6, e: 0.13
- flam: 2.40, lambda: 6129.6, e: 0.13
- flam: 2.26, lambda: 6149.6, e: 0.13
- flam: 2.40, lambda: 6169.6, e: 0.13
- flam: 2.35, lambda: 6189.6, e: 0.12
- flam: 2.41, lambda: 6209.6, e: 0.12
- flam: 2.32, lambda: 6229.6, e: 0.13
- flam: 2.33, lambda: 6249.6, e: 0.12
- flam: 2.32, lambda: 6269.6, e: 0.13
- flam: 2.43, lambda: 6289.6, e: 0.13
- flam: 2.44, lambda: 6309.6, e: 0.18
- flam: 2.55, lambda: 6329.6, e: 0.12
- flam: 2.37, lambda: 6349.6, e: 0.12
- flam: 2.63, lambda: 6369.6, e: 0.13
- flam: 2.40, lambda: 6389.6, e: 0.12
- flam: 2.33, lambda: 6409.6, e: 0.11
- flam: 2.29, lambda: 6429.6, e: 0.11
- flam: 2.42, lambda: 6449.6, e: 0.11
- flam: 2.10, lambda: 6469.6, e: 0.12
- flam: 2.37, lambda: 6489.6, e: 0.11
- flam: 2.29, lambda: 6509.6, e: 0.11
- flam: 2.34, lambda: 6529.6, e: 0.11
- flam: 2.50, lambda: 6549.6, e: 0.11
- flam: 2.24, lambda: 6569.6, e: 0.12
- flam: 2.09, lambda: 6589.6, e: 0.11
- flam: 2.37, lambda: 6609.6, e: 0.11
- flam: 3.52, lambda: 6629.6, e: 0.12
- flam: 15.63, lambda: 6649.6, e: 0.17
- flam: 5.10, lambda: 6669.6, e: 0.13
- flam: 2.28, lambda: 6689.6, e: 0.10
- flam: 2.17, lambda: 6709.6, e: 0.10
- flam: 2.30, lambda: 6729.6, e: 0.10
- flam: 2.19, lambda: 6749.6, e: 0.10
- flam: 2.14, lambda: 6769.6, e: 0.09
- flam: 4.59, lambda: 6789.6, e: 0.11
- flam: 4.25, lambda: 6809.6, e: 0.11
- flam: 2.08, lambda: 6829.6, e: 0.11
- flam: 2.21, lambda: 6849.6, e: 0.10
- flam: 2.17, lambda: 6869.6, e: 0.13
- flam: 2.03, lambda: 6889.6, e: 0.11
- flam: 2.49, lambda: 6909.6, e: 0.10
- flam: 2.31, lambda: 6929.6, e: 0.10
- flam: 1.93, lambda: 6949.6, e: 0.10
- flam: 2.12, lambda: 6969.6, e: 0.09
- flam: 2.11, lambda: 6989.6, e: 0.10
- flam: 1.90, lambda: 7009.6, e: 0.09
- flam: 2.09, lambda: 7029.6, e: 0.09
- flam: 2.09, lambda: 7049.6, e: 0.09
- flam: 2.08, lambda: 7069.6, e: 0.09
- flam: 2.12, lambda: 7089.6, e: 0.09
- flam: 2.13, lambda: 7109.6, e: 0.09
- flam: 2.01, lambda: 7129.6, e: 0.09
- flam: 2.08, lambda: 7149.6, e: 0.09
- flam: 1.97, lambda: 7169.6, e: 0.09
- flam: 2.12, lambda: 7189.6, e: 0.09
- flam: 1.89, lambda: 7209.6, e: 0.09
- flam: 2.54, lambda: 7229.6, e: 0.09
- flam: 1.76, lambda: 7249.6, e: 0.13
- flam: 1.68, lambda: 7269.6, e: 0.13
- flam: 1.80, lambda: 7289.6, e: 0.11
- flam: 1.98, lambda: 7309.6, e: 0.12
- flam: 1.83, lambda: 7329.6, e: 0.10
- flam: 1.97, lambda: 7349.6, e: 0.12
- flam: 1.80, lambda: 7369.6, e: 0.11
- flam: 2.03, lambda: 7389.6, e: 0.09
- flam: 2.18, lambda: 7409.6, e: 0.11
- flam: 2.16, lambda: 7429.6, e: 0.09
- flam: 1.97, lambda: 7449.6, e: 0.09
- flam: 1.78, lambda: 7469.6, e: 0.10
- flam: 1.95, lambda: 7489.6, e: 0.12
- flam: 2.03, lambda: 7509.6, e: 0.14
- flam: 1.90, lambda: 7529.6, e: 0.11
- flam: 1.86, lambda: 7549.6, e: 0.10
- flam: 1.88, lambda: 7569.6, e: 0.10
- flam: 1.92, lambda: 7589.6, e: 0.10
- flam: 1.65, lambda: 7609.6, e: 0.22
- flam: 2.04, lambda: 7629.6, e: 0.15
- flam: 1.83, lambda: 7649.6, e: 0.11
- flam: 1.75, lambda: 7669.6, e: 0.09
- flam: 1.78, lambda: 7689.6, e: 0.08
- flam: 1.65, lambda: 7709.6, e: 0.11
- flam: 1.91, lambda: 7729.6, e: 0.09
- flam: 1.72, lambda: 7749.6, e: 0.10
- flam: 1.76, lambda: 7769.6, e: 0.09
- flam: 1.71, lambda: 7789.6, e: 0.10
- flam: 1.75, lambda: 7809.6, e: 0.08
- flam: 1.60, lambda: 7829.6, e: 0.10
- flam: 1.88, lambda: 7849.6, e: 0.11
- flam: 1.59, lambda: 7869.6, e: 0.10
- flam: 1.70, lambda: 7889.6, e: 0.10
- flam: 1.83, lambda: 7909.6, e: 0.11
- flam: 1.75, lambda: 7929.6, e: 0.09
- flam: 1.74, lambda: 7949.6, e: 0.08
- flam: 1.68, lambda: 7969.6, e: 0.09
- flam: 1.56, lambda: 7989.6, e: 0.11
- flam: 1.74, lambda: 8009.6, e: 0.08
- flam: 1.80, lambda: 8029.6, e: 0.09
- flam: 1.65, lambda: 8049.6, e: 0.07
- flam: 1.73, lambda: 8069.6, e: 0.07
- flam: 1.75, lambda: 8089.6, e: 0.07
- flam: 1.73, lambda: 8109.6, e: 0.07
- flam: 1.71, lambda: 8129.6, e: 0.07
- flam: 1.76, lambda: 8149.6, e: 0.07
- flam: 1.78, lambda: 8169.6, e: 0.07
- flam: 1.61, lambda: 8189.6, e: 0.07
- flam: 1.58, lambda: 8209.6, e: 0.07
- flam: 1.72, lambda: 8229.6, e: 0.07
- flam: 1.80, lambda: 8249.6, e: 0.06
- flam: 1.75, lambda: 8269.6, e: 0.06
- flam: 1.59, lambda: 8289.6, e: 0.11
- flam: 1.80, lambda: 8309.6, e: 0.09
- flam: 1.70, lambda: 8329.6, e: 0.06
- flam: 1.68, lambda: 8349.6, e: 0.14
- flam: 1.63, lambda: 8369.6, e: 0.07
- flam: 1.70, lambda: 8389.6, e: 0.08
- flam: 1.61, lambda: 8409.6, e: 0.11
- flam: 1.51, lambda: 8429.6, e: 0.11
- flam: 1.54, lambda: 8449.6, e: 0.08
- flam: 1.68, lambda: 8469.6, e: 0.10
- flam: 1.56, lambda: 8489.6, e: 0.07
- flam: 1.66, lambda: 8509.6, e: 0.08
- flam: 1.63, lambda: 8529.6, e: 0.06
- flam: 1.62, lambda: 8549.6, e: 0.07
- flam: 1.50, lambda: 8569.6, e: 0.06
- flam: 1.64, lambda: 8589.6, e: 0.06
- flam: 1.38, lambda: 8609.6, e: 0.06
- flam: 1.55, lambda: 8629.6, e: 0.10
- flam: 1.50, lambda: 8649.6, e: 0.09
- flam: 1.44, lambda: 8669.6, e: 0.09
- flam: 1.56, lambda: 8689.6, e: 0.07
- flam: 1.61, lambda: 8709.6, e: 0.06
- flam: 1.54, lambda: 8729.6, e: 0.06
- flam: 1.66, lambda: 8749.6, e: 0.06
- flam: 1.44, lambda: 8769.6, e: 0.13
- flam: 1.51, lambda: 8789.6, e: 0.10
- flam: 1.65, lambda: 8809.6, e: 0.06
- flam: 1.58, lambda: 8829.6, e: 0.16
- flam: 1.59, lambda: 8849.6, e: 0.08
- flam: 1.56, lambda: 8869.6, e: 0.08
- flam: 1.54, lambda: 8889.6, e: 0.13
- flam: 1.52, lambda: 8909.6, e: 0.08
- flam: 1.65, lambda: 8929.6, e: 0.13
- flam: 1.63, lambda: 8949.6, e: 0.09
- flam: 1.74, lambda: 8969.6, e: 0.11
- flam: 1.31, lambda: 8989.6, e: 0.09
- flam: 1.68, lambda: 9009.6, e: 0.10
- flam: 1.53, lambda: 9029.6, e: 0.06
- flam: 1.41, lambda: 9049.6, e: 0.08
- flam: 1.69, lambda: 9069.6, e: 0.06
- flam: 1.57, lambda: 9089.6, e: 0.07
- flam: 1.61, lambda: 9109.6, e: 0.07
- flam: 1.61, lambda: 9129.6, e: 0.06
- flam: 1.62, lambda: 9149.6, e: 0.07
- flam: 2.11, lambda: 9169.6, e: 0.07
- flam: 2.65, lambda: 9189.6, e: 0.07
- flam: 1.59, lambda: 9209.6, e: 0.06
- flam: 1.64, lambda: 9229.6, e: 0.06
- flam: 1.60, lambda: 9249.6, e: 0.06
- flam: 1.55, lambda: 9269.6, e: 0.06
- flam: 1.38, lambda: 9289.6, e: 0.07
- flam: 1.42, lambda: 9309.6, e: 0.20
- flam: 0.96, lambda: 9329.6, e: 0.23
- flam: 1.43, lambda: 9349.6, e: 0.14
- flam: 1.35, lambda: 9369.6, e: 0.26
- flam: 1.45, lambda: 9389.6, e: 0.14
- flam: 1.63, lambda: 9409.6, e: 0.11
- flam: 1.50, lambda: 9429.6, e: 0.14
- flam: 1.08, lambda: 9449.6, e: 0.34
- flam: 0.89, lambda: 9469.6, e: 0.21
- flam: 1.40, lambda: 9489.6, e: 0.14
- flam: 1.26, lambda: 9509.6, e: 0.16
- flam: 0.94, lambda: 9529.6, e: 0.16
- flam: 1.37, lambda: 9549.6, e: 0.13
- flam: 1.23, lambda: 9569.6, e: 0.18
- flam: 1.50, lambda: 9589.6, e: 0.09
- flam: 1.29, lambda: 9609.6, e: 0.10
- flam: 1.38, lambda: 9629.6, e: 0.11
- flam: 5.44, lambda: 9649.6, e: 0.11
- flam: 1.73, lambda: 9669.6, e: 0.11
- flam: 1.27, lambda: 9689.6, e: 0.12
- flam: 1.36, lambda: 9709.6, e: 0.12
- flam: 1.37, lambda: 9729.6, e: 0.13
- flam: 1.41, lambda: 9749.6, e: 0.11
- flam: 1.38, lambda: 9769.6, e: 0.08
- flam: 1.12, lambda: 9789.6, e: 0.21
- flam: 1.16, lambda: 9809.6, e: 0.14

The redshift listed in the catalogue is 0.012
